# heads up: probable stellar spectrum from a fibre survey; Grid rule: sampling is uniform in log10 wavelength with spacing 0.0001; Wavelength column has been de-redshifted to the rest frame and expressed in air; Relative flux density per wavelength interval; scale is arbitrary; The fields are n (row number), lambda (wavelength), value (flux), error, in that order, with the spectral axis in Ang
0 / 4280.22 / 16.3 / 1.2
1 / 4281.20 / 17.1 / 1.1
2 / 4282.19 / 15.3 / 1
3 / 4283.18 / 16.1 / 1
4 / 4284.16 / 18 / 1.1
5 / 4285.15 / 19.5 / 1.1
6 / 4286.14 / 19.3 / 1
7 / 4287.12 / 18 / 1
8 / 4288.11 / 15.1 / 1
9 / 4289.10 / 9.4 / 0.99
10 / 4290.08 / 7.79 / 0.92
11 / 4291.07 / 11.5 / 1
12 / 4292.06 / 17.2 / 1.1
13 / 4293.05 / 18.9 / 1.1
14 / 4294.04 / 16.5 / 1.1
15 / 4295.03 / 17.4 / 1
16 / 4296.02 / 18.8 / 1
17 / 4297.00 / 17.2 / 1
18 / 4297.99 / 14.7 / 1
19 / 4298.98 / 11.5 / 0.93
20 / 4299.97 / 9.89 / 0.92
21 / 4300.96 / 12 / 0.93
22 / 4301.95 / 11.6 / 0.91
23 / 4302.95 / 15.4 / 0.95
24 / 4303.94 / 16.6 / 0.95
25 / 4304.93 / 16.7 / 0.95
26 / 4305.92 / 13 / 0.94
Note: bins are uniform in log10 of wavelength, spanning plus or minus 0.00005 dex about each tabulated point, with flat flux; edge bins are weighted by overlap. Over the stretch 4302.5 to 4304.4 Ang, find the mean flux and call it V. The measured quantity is 16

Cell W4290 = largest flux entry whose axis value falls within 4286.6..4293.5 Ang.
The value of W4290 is 18.9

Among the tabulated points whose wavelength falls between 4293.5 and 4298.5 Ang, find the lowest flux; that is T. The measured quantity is 14.7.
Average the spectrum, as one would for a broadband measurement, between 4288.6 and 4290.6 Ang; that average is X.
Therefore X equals 8.66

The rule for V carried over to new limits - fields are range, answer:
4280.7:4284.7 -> 16.7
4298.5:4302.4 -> 11.2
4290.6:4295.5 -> 16.3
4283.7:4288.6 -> 18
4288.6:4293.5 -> 12.9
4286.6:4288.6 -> 16.6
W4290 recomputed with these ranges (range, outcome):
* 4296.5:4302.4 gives 17.2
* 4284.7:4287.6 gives 19.5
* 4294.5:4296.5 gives 18.8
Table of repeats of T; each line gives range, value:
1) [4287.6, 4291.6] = 7.79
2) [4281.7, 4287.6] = 15.3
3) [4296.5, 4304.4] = 9.89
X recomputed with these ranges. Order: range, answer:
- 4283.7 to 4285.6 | 18.7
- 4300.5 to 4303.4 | 12.9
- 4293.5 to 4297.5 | 17.5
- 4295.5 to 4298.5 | 16.9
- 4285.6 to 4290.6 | 14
